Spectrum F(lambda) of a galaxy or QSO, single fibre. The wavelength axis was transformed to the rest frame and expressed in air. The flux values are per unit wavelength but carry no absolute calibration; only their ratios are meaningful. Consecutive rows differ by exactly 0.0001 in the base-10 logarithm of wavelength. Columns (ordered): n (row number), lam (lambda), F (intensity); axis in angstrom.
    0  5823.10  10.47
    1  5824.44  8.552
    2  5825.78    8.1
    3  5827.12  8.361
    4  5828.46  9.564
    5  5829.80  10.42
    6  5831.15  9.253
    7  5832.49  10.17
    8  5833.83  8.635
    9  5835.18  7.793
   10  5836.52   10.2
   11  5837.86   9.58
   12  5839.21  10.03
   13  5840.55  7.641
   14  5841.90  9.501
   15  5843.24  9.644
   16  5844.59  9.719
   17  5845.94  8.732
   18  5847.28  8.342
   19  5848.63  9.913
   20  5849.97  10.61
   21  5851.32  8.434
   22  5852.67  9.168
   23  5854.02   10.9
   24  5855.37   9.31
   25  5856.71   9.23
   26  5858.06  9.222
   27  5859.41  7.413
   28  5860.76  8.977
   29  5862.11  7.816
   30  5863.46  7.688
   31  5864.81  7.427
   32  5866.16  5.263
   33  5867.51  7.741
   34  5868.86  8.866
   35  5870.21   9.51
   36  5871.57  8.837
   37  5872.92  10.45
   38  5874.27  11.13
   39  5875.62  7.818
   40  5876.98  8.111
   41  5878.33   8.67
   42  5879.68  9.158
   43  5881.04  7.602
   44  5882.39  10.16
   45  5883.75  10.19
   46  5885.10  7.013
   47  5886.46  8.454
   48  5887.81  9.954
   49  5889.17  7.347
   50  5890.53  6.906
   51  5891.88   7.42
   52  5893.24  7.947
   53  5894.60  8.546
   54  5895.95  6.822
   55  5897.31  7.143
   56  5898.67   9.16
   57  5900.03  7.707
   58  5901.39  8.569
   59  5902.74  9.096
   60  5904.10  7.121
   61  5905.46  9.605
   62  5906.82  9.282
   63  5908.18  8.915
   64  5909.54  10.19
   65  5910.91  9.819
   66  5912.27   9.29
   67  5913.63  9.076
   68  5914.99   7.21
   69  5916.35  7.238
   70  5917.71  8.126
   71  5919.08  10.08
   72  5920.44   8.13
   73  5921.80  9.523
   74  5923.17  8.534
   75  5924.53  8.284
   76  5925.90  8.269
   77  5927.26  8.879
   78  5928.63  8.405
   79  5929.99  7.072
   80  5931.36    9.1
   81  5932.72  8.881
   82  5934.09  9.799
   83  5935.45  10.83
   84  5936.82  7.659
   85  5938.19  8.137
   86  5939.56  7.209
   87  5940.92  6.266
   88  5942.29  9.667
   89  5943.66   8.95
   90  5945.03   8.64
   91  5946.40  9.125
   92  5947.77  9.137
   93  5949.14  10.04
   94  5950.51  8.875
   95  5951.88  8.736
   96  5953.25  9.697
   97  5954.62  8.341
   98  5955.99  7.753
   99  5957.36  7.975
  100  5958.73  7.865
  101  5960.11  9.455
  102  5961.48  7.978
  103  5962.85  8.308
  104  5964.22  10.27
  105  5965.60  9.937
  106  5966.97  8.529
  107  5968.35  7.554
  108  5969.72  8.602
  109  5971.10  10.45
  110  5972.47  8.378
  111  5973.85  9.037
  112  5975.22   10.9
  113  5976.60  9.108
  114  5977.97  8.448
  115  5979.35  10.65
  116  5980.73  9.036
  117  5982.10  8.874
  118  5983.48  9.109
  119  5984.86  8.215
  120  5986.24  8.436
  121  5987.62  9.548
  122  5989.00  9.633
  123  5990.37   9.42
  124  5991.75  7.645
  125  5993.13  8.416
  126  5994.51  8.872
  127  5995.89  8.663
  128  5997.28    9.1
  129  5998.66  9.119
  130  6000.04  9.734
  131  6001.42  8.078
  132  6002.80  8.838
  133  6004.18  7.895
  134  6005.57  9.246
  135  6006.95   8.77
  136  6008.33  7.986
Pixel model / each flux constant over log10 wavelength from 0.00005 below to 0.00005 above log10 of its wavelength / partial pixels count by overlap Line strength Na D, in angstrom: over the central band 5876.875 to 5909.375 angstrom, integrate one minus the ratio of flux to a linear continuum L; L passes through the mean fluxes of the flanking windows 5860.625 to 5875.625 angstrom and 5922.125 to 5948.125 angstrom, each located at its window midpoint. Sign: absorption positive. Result 0.4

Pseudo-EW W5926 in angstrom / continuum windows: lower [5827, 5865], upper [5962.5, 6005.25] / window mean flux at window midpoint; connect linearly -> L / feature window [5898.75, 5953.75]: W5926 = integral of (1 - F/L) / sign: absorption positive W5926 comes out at 1.9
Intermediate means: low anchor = 9.12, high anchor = 9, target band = 8.73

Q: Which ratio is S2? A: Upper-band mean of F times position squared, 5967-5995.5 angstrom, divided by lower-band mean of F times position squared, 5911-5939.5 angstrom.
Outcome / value 1.06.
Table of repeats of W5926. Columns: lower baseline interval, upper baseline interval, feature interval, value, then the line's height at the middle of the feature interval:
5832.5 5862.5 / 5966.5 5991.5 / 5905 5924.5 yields 0.5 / 9.12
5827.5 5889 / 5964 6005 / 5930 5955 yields 0.5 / 8.99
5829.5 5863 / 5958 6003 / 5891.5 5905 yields 1.7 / 9.11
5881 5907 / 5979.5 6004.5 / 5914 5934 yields 0.0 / 8.48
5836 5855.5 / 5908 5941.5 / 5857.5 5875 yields 1.4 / 9.22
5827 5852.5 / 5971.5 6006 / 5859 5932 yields 5.7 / 9.19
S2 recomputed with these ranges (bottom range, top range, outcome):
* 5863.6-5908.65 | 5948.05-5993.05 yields 1.10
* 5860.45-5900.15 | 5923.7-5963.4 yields 1.05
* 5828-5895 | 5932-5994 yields 1.04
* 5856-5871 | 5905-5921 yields 1.12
